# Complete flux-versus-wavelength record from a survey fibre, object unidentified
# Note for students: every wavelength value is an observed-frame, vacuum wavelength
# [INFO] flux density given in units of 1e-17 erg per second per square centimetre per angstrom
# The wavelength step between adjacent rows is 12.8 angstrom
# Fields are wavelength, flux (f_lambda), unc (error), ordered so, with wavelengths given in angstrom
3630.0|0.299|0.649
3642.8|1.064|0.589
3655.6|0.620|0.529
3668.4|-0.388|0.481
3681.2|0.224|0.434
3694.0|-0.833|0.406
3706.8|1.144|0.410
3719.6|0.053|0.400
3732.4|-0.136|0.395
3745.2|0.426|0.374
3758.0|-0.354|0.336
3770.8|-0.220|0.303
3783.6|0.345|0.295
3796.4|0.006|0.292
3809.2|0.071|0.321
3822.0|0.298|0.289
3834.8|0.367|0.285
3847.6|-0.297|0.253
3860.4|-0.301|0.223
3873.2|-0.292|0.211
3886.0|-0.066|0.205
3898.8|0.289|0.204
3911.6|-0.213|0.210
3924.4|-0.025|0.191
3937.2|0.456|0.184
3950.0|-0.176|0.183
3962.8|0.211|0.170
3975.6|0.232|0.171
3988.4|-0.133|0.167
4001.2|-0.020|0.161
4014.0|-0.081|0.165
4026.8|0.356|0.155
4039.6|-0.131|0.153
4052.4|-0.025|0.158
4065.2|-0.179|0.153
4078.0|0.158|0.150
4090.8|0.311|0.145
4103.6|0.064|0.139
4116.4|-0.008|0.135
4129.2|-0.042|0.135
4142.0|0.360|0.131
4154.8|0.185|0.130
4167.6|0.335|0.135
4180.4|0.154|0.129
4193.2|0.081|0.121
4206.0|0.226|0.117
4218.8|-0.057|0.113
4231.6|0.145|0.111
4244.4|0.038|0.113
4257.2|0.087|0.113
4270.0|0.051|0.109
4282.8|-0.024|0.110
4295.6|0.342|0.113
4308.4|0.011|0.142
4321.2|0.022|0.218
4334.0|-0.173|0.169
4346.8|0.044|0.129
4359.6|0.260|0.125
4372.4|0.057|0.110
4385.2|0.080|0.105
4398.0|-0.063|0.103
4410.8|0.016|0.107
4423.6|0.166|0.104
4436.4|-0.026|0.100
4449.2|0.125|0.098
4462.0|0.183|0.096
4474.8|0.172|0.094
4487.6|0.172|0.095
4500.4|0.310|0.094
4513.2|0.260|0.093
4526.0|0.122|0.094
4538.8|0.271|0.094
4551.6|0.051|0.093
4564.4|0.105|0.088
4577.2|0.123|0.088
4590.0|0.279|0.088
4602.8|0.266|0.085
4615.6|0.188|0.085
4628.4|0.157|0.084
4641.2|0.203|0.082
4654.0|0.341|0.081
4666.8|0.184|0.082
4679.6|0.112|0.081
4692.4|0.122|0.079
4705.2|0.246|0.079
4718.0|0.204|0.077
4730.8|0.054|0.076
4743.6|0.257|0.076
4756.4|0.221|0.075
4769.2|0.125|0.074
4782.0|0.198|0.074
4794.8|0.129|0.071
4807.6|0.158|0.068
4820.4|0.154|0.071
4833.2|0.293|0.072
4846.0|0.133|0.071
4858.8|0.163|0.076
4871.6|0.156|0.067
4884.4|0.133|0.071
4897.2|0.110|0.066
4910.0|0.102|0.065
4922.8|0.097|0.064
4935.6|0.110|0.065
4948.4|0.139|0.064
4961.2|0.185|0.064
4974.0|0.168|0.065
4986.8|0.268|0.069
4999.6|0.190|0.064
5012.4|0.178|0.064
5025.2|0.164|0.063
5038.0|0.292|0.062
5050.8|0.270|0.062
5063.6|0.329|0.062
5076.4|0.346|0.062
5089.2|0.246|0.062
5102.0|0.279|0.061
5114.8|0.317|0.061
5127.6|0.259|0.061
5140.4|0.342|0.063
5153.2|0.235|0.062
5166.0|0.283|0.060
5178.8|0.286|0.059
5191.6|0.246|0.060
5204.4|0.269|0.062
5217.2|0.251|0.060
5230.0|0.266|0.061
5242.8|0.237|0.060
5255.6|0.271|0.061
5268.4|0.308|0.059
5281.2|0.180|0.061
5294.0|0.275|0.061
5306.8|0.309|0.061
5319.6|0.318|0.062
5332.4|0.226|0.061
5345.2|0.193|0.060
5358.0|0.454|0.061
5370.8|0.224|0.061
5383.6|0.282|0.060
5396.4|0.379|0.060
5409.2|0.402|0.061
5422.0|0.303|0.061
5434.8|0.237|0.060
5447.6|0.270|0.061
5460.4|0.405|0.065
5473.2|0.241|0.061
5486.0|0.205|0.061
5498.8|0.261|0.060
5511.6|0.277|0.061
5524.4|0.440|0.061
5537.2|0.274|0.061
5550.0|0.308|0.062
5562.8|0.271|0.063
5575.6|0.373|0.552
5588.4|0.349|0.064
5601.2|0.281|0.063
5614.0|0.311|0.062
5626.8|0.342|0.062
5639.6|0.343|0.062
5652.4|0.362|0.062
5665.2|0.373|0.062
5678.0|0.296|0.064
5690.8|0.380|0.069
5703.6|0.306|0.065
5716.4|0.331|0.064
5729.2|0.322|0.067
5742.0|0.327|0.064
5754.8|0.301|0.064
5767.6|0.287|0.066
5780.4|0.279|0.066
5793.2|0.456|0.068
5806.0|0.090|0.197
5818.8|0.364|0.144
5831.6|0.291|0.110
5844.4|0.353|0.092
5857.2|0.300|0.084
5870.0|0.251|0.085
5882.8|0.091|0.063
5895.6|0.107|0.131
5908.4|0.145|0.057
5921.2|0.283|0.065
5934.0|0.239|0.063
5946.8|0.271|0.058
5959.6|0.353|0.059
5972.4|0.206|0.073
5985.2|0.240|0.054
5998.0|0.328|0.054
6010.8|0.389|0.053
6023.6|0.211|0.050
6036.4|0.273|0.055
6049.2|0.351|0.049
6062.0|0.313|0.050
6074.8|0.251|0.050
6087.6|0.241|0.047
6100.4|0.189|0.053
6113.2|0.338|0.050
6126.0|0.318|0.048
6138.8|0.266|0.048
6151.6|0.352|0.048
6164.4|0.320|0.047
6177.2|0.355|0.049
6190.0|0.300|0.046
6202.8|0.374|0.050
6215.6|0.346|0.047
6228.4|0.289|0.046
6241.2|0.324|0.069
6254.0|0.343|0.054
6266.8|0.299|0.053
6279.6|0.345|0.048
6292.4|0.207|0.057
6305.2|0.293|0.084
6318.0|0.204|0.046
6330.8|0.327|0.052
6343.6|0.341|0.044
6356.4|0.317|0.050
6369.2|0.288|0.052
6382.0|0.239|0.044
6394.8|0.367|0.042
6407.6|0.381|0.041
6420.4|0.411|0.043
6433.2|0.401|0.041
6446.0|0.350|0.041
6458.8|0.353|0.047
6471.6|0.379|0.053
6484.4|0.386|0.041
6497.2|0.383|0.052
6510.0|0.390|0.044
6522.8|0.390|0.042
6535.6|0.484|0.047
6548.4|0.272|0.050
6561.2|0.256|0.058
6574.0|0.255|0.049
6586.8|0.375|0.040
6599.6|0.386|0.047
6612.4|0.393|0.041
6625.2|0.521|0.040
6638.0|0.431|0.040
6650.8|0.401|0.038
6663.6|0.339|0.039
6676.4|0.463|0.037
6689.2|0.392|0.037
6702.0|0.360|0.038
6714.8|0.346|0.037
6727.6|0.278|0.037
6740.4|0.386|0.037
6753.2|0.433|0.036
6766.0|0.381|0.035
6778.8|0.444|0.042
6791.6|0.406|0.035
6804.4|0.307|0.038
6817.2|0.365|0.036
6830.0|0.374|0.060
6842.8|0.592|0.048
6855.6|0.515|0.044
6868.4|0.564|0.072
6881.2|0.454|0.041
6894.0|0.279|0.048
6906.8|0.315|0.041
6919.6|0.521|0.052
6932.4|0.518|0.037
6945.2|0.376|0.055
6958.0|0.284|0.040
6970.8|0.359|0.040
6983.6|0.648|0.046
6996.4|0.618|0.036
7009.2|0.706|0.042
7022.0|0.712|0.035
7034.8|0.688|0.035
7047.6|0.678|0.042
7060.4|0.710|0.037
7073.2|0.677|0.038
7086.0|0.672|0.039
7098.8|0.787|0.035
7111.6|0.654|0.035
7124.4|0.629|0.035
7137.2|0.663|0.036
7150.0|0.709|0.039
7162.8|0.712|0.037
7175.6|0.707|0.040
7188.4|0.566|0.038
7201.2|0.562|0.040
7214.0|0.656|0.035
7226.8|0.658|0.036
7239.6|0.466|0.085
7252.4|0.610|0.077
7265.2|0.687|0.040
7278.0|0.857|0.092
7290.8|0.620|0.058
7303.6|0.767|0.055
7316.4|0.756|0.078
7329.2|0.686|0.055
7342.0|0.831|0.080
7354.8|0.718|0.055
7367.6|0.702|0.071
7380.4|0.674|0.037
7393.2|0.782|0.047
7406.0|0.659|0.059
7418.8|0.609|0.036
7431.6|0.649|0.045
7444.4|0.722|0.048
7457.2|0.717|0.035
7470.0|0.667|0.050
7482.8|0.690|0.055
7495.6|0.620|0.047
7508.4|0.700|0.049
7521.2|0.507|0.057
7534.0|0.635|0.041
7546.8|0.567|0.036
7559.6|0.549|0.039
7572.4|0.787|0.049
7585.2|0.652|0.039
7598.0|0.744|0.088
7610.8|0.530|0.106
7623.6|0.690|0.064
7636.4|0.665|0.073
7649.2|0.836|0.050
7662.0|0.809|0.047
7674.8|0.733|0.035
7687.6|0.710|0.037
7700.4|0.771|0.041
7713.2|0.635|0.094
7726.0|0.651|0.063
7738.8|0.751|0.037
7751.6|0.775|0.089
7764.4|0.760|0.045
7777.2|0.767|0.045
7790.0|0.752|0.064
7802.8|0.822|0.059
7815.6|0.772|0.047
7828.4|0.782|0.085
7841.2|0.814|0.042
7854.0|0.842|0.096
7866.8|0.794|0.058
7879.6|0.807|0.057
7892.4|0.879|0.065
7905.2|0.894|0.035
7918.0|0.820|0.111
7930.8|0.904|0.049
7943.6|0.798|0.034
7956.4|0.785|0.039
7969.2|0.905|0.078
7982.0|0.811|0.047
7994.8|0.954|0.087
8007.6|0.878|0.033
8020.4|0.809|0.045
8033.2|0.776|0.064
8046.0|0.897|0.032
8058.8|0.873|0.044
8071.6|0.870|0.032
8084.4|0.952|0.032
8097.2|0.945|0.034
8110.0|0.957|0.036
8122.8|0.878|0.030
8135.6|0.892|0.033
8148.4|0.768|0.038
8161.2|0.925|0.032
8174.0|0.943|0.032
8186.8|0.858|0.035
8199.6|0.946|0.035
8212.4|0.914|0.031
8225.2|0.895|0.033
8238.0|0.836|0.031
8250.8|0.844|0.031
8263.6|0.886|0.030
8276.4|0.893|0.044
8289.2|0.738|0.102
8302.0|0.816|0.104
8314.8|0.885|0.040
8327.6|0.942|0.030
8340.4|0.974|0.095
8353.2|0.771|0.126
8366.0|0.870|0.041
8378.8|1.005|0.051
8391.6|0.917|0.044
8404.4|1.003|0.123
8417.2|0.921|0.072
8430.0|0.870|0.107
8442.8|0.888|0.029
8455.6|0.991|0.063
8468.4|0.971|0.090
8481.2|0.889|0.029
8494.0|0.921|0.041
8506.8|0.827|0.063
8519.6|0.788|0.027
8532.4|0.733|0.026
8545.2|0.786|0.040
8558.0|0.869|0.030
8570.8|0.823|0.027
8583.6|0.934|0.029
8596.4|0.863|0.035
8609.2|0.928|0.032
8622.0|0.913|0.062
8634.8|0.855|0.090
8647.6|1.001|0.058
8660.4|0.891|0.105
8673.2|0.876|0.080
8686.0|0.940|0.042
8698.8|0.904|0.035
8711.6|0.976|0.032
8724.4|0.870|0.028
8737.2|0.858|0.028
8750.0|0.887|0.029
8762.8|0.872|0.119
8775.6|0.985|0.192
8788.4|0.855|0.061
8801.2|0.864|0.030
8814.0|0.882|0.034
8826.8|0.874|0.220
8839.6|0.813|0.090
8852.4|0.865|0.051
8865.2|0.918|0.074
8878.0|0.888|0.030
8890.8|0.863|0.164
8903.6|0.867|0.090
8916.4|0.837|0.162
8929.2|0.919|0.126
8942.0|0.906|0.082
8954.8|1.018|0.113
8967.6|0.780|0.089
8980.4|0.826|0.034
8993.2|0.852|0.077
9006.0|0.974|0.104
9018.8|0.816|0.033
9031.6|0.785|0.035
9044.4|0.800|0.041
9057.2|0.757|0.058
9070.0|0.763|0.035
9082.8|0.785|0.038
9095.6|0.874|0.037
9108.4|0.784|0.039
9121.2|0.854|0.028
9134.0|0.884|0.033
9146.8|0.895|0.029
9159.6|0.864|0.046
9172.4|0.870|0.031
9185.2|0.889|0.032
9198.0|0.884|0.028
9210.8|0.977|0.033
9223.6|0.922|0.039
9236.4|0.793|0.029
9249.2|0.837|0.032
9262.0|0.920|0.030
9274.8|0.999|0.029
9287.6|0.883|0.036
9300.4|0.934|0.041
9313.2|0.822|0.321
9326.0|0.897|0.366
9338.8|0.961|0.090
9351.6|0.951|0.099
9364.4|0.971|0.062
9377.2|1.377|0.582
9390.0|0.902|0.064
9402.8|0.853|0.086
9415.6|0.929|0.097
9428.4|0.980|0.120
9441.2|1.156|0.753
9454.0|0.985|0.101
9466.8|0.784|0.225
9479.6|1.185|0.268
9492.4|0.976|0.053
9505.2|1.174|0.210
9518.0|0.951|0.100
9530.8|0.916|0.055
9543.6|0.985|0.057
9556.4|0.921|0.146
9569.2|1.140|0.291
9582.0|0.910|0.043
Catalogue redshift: 0.75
